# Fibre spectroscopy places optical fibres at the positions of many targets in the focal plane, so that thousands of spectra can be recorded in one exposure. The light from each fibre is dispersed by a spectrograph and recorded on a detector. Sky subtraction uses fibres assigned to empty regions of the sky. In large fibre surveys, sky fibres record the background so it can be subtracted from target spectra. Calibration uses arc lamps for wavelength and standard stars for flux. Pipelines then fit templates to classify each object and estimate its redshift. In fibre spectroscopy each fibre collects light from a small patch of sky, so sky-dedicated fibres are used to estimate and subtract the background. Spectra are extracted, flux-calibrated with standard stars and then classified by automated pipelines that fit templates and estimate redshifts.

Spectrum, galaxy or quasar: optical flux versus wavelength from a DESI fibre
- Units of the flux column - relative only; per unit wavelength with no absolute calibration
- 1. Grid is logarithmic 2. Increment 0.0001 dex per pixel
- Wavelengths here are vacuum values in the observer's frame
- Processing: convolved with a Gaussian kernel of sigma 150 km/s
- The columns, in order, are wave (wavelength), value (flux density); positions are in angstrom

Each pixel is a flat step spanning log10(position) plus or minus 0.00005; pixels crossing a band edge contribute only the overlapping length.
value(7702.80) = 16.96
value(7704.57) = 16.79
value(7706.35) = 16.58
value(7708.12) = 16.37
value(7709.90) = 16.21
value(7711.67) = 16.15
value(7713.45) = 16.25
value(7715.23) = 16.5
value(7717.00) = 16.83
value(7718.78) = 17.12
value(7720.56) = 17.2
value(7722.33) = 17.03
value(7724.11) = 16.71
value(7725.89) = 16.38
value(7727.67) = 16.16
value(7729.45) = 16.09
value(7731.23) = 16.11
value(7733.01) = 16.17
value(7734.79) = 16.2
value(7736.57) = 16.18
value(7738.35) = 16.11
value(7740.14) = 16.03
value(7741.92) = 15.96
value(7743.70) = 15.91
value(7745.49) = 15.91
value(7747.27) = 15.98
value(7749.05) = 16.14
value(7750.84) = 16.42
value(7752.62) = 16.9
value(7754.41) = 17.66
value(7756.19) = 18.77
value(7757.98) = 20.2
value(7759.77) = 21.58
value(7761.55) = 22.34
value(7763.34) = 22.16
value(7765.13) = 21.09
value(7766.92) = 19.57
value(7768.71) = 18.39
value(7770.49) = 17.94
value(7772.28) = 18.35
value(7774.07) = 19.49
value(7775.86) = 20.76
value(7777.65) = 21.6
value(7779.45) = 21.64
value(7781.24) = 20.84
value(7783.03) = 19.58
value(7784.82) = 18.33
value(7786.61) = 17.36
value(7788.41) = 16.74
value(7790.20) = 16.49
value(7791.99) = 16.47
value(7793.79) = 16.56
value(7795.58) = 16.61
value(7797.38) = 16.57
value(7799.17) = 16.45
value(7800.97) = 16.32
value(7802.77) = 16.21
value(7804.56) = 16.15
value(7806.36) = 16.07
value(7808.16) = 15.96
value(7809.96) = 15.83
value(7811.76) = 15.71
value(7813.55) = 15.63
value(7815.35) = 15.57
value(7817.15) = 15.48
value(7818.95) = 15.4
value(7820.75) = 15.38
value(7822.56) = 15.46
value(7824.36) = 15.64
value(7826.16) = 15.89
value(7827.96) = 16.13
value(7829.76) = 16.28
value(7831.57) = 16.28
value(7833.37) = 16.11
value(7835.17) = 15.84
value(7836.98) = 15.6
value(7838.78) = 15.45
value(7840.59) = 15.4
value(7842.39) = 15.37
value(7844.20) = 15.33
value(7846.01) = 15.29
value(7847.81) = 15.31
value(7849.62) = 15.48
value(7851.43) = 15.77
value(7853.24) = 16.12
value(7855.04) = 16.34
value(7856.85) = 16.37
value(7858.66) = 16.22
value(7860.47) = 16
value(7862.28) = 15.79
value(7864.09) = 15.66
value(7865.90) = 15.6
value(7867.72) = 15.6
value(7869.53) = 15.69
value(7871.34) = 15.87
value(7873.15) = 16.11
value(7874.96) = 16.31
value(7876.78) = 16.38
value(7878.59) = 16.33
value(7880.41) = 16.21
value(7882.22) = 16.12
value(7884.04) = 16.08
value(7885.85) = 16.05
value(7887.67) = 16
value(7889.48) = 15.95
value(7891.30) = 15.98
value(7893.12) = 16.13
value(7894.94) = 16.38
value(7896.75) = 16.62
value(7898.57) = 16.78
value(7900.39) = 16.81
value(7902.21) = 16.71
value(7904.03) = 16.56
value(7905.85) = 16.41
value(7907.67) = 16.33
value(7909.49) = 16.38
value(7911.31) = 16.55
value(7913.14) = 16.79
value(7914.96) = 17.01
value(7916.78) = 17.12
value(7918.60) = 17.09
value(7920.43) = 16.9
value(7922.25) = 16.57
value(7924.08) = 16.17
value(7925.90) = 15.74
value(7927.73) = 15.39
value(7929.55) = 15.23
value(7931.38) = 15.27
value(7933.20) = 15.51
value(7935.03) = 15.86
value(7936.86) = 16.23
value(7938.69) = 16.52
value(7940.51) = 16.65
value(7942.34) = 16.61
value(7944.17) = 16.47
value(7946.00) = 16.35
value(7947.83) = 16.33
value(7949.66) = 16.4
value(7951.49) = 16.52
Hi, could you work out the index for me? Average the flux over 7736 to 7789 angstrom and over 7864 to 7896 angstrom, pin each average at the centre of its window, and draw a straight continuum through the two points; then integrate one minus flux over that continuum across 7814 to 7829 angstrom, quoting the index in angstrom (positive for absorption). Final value 1.4 angstrom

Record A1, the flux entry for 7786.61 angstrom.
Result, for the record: 17.36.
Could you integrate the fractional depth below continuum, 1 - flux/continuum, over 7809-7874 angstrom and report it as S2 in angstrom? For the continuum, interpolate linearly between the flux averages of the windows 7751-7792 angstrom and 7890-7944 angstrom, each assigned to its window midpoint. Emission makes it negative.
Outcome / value 7.76 angstrom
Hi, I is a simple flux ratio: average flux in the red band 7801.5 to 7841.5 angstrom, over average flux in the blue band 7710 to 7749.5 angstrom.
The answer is 1.0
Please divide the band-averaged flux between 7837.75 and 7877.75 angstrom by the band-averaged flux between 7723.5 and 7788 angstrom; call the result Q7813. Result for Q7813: 0.9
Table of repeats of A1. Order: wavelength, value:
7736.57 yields 16.18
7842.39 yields 15.37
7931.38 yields 15.27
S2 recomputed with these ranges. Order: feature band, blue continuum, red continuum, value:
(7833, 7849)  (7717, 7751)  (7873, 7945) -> 0.8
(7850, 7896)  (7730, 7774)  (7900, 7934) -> 1.9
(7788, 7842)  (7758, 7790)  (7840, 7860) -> 4.9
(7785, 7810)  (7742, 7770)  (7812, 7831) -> 0.4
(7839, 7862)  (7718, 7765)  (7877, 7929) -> 1.3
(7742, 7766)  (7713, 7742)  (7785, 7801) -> -2.8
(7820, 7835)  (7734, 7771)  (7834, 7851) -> 0.0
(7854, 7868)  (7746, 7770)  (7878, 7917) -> 0.9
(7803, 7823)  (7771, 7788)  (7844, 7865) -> 2.5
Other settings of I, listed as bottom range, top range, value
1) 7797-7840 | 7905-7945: 1.03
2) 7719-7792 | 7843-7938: 0.90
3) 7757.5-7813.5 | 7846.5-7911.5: 0.88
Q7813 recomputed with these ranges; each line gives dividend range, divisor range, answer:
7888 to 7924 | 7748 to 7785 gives 0.85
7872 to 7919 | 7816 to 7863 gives 1.04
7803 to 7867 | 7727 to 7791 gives 0.87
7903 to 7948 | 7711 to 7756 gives 0.99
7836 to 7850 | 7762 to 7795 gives 0.81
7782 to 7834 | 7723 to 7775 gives 0.92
